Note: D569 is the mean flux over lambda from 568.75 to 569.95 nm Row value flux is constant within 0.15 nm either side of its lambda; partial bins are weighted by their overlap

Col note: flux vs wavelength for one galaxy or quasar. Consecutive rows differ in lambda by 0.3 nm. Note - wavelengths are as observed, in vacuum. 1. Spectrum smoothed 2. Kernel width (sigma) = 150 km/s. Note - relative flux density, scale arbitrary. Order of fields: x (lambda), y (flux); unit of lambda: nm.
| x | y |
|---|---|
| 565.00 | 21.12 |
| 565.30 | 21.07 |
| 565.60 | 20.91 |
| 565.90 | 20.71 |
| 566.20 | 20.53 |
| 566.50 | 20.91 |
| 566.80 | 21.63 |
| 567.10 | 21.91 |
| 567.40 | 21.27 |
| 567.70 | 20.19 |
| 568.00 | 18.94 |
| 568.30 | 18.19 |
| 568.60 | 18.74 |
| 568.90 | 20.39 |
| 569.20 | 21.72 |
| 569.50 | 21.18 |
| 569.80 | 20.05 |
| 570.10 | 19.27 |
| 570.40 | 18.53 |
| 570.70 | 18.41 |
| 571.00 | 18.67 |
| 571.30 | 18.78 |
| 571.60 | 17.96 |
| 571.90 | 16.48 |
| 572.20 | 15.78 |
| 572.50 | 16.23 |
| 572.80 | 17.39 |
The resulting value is 20.8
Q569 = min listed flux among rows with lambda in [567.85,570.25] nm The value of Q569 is 18.19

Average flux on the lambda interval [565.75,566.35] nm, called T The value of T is 20.6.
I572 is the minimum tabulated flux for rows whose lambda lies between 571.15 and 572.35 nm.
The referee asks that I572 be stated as 15.78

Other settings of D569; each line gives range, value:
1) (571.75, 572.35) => 16.1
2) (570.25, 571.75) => 18.5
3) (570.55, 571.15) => 18.5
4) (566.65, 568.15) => 20.8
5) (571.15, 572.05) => 17.7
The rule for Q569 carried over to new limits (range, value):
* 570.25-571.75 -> 17.96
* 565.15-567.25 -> 20.53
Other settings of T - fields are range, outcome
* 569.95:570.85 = 18.7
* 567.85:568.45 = 18.6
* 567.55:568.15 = 19.6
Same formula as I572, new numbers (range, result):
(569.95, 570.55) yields 18.53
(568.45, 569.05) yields 18.74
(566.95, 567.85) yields 20.19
